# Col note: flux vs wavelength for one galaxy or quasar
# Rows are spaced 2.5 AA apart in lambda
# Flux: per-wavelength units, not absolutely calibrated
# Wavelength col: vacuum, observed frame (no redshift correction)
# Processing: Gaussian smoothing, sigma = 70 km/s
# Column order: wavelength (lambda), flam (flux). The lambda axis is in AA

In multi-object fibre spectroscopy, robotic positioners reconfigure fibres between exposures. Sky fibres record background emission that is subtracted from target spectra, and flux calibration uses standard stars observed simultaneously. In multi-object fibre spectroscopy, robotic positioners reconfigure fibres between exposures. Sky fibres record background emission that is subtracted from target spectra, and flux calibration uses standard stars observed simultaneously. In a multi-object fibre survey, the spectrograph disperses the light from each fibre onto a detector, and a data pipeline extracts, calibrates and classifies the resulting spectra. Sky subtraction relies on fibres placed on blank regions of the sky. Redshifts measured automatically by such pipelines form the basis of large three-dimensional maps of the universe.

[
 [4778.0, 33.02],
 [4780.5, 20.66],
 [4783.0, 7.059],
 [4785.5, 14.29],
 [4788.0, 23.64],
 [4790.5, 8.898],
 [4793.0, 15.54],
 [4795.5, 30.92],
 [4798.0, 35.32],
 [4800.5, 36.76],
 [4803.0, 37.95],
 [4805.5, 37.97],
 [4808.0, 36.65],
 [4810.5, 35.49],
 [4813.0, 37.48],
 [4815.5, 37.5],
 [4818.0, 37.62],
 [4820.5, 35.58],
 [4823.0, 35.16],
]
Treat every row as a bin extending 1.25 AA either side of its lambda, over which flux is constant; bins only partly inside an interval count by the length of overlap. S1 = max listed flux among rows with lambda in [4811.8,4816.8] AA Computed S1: 37.5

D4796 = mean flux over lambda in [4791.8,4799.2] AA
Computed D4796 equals 27.3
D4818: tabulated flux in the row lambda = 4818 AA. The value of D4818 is 37.62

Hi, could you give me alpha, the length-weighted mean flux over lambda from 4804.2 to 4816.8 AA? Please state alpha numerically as 37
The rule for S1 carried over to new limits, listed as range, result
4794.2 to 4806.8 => 37.97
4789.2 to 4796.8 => 30.92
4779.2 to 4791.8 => 23.64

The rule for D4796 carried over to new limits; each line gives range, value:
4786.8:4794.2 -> 16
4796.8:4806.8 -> 37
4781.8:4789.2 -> 15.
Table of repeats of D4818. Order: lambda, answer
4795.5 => 30.92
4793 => 15.54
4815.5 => 37.5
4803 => 37.95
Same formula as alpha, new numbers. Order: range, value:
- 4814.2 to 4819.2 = 37.6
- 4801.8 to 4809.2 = 37.5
